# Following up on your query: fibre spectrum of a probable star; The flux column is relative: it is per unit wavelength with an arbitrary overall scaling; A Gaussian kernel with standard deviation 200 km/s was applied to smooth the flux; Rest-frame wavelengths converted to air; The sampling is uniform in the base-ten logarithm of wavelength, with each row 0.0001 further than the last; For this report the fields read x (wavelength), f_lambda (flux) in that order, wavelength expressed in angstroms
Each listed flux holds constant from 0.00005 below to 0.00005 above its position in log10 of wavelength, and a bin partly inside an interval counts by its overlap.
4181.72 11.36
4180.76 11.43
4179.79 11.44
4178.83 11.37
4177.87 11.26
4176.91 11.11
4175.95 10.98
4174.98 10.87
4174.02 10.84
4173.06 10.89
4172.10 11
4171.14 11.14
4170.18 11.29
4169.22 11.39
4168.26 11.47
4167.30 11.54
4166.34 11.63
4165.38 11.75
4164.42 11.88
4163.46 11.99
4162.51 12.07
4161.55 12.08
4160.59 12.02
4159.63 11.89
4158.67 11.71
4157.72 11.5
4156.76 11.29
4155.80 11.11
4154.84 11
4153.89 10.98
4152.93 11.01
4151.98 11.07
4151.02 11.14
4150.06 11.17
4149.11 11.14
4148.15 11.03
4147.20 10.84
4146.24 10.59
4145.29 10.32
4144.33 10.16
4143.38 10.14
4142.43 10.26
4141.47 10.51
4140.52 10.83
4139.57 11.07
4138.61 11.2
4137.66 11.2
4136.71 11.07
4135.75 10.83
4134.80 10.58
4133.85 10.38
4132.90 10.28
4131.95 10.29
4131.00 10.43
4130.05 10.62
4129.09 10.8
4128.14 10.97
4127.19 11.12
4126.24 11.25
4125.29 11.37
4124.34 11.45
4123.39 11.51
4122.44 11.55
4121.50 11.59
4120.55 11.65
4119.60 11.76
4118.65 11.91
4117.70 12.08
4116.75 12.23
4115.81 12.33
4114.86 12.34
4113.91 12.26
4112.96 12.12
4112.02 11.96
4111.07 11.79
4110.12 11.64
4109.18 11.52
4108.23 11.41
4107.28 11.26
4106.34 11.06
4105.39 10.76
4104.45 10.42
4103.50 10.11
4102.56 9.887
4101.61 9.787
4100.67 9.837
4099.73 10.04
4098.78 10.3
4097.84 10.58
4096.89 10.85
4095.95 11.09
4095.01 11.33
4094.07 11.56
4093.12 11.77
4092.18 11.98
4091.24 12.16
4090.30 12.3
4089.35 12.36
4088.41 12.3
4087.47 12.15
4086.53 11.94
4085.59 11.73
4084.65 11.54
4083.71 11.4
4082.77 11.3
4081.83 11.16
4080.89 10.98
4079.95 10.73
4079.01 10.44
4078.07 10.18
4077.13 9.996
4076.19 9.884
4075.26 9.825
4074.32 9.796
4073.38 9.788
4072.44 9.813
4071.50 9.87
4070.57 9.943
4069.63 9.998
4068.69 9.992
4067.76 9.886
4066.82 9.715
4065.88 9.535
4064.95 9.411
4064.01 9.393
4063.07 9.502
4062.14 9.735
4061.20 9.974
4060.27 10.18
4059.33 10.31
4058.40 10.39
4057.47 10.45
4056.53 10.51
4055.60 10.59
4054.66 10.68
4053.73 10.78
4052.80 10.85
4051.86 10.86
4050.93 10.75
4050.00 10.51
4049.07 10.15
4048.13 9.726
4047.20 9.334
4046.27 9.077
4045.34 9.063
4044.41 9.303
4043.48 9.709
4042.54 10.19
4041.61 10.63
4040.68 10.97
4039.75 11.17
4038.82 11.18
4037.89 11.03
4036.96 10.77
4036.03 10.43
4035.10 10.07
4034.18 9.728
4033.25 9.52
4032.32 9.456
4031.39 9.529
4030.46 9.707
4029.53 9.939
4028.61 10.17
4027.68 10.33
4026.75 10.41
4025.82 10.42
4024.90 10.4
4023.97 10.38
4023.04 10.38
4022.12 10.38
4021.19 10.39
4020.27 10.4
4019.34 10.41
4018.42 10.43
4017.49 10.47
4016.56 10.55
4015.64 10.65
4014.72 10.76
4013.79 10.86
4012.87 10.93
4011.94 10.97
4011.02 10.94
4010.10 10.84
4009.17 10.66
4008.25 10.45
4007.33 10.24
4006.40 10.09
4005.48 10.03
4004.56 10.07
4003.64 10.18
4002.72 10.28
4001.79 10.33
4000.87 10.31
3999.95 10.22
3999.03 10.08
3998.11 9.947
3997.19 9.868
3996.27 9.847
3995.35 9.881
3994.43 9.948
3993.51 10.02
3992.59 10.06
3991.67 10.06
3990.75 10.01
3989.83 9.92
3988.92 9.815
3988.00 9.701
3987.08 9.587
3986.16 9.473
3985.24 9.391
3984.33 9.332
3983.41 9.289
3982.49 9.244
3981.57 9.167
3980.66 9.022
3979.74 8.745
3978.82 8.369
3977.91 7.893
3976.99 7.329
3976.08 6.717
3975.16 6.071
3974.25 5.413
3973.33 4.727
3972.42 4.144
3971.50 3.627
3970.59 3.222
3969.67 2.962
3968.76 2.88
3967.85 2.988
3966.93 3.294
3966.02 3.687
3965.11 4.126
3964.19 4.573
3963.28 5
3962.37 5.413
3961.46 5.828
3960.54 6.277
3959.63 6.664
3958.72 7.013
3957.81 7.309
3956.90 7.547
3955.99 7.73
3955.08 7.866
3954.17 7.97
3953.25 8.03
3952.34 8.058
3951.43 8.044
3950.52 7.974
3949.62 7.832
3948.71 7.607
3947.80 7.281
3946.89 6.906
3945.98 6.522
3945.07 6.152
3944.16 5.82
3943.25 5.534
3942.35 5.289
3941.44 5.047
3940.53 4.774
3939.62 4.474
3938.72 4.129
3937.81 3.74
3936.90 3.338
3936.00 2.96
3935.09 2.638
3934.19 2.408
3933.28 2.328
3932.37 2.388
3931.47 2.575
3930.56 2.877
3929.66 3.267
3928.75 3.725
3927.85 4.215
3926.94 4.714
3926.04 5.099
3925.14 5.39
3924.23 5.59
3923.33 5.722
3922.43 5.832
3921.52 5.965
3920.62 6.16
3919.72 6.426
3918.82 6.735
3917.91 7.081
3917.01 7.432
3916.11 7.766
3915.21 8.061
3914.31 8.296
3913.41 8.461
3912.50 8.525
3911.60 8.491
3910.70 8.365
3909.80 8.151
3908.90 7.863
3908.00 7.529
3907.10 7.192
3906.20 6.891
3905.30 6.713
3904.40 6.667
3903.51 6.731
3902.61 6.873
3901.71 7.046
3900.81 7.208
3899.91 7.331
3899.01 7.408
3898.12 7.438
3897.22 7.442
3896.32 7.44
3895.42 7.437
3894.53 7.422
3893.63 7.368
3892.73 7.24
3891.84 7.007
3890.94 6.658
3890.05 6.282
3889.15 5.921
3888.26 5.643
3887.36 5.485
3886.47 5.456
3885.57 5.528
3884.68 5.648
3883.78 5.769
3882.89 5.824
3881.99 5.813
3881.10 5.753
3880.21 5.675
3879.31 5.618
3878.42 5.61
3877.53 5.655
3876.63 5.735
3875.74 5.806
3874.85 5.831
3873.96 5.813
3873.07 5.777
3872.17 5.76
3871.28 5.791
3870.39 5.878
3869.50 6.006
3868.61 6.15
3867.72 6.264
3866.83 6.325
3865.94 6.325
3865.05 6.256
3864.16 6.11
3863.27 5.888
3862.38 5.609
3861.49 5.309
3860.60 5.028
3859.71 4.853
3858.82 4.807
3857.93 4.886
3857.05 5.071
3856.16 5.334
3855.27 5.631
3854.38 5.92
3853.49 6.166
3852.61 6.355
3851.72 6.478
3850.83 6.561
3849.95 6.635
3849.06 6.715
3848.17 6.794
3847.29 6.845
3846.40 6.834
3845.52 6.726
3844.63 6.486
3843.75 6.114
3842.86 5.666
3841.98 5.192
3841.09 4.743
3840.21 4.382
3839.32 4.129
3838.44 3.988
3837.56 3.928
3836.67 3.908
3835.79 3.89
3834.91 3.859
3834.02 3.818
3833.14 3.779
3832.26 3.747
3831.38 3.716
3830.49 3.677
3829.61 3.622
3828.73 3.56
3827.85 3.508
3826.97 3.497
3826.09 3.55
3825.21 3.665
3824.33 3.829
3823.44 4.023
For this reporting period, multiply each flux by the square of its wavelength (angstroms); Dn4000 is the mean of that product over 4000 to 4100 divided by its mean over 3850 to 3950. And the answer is 1.9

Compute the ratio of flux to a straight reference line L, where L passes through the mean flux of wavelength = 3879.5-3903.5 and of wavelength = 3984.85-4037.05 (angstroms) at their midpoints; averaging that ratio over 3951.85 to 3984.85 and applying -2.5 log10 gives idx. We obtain 0.37 mag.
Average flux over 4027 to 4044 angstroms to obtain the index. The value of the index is 10.2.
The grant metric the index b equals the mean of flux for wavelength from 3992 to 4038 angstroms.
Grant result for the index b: 10.3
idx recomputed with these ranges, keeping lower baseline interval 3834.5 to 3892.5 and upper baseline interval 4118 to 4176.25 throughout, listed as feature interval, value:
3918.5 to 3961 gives 0.28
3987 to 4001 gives -0.21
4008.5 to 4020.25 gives -0.24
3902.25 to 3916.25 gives -0.17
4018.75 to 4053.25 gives -0.14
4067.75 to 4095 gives -0.11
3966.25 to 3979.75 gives 0.47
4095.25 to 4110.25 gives -0.04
